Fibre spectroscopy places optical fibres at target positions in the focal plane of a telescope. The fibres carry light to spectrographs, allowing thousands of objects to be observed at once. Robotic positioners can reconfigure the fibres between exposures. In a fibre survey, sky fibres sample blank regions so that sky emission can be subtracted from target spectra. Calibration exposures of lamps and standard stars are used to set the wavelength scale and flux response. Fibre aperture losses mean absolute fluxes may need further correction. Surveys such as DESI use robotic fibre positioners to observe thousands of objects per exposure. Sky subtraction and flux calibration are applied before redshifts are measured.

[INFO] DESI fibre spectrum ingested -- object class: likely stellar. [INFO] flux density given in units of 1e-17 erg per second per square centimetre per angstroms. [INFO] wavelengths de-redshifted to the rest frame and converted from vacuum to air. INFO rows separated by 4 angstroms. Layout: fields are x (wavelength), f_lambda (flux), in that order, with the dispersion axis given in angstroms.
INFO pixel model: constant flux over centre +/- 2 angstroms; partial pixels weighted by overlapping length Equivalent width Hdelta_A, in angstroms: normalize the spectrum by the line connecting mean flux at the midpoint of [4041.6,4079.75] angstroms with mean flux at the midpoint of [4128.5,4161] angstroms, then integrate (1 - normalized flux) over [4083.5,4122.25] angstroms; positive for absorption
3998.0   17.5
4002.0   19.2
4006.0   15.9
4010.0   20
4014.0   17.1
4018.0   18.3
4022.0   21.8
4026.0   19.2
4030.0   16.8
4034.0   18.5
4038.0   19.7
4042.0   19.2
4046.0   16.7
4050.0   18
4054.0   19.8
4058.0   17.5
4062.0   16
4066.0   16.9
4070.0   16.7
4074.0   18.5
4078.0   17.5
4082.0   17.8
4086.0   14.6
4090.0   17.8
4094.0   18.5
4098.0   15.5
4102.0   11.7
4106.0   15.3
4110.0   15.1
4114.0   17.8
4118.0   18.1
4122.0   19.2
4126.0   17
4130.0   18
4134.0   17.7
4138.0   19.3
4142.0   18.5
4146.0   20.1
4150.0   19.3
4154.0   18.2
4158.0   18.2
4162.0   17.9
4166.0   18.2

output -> 4.0 angstroms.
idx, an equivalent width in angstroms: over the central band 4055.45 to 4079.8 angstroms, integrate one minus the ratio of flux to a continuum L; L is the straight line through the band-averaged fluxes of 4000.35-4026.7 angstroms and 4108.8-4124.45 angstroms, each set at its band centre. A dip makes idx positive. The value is 1.3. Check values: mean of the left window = 18.8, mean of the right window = 17.7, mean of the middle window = 17.2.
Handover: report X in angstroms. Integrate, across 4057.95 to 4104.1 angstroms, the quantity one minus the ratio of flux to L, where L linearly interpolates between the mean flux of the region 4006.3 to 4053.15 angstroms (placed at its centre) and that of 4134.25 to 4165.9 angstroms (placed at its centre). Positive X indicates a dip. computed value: 5.2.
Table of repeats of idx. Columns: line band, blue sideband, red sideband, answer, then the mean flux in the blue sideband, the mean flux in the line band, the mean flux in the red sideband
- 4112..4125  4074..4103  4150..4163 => -0.72 angstroms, 16.5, 18.3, 18.3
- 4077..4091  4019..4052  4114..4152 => 1.36 angstroms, 18.7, 16.8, 18.5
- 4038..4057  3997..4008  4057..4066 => -1.81 angstroms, 17.5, 18.5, 16.7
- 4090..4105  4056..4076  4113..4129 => 1.75 angstroms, 17.1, 15.6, 18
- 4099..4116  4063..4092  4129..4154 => 2.74 angstroms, 17.1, 15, 18.8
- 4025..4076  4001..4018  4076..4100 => -1.39 angstroms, 18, 17.9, 16.9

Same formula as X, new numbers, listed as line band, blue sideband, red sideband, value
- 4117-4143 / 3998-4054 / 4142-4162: 0.7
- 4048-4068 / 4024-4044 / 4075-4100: 0.3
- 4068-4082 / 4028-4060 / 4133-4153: 0.7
